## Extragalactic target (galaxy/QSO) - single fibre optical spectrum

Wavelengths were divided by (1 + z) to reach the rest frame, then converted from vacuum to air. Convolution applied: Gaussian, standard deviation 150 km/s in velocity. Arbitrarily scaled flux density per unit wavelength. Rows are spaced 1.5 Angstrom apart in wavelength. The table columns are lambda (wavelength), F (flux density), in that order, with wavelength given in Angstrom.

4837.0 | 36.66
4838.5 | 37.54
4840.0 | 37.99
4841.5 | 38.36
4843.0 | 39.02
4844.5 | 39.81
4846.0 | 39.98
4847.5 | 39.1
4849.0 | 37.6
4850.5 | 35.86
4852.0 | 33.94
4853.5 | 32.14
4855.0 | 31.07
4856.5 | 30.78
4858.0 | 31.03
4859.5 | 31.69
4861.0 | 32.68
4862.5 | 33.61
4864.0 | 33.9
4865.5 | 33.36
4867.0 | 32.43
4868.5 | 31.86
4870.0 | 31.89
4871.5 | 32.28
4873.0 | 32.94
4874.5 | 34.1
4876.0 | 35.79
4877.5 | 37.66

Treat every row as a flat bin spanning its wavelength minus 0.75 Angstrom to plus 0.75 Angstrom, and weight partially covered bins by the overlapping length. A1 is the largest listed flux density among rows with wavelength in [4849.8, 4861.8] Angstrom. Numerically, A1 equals 35.86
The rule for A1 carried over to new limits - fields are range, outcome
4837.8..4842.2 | 38.36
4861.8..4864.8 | 33.9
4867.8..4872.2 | 32.28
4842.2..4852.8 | 39.98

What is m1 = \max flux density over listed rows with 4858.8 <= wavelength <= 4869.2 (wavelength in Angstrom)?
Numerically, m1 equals 33.9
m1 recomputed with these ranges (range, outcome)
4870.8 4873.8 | 32.94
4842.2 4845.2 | 39.81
